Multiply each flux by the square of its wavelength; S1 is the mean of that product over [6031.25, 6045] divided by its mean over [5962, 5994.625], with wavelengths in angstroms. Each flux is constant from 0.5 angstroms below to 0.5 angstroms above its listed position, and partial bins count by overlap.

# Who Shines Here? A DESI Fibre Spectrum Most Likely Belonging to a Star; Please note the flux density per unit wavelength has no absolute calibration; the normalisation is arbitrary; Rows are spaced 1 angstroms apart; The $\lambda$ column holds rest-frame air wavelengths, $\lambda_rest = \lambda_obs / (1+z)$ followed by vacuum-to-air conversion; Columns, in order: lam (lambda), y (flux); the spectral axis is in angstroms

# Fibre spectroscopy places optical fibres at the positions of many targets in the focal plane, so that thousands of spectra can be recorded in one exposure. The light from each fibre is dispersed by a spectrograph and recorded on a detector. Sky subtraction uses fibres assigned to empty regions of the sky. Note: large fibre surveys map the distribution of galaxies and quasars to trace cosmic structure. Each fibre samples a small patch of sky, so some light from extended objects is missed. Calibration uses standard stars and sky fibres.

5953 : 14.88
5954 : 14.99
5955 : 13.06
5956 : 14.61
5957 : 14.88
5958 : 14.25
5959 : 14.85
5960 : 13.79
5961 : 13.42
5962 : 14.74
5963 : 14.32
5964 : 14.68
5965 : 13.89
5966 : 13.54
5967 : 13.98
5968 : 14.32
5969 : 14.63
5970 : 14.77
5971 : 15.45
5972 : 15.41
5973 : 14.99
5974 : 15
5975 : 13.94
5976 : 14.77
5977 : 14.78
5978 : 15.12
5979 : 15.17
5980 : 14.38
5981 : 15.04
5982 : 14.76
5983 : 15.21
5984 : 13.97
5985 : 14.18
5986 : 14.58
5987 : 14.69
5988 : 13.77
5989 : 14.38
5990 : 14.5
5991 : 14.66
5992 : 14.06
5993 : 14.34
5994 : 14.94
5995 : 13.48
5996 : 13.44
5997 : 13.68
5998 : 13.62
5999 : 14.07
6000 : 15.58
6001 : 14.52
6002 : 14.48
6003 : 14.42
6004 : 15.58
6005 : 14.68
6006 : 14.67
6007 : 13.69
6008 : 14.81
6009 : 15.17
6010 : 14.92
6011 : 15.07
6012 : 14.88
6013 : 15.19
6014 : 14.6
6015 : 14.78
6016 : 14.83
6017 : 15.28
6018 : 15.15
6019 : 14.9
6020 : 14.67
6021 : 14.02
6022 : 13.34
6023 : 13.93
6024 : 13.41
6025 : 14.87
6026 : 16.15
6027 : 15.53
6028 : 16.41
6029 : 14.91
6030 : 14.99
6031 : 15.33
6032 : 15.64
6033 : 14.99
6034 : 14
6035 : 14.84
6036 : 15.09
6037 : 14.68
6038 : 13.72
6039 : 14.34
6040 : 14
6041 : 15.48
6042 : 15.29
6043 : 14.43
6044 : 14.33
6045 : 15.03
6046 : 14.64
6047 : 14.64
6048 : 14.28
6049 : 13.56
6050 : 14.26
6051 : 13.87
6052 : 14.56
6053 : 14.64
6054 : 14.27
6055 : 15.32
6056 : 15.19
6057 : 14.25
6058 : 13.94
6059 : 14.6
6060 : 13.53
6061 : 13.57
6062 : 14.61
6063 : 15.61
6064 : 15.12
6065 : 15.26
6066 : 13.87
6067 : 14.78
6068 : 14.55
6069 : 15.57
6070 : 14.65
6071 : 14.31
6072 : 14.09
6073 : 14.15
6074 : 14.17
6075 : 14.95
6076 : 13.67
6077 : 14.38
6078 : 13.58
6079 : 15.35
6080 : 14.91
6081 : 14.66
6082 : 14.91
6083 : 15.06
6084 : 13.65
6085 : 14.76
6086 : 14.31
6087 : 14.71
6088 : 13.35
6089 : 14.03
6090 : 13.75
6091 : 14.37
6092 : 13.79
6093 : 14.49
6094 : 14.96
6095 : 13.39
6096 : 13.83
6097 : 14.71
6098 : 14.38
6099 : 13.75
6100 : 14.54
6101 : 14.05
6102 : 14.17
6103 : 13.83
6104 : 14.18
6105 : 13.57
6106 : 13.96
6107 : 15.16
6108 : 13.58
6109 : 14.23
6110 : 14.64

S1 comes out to 1.0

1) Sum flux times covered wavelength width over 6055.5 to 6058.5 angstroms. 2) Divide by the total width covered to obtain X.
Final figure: 14.5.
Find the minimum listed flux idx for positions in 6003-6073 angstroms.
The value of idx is 13.34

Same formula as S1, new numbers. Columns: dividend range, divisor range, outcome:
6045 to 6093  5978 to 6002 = 1.03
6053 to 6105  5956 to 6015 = 1.02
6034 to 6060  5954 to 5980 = 1.03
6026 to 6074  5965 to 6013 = 1.03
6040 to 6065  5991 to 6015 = 1.02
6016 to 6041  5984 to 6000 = 1.05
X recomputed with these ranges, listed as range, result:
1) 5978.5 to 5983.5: 14.9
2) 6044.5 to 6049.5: 14.4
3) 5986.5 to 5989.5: 14.3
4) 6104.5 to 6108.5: 14.1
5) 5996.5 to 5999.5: 13.8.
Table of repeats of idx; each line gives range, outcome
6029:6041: 13.72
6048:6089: 13.35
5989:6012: 13.44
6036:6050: 13.56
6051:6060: 13.53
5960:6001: 13.42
